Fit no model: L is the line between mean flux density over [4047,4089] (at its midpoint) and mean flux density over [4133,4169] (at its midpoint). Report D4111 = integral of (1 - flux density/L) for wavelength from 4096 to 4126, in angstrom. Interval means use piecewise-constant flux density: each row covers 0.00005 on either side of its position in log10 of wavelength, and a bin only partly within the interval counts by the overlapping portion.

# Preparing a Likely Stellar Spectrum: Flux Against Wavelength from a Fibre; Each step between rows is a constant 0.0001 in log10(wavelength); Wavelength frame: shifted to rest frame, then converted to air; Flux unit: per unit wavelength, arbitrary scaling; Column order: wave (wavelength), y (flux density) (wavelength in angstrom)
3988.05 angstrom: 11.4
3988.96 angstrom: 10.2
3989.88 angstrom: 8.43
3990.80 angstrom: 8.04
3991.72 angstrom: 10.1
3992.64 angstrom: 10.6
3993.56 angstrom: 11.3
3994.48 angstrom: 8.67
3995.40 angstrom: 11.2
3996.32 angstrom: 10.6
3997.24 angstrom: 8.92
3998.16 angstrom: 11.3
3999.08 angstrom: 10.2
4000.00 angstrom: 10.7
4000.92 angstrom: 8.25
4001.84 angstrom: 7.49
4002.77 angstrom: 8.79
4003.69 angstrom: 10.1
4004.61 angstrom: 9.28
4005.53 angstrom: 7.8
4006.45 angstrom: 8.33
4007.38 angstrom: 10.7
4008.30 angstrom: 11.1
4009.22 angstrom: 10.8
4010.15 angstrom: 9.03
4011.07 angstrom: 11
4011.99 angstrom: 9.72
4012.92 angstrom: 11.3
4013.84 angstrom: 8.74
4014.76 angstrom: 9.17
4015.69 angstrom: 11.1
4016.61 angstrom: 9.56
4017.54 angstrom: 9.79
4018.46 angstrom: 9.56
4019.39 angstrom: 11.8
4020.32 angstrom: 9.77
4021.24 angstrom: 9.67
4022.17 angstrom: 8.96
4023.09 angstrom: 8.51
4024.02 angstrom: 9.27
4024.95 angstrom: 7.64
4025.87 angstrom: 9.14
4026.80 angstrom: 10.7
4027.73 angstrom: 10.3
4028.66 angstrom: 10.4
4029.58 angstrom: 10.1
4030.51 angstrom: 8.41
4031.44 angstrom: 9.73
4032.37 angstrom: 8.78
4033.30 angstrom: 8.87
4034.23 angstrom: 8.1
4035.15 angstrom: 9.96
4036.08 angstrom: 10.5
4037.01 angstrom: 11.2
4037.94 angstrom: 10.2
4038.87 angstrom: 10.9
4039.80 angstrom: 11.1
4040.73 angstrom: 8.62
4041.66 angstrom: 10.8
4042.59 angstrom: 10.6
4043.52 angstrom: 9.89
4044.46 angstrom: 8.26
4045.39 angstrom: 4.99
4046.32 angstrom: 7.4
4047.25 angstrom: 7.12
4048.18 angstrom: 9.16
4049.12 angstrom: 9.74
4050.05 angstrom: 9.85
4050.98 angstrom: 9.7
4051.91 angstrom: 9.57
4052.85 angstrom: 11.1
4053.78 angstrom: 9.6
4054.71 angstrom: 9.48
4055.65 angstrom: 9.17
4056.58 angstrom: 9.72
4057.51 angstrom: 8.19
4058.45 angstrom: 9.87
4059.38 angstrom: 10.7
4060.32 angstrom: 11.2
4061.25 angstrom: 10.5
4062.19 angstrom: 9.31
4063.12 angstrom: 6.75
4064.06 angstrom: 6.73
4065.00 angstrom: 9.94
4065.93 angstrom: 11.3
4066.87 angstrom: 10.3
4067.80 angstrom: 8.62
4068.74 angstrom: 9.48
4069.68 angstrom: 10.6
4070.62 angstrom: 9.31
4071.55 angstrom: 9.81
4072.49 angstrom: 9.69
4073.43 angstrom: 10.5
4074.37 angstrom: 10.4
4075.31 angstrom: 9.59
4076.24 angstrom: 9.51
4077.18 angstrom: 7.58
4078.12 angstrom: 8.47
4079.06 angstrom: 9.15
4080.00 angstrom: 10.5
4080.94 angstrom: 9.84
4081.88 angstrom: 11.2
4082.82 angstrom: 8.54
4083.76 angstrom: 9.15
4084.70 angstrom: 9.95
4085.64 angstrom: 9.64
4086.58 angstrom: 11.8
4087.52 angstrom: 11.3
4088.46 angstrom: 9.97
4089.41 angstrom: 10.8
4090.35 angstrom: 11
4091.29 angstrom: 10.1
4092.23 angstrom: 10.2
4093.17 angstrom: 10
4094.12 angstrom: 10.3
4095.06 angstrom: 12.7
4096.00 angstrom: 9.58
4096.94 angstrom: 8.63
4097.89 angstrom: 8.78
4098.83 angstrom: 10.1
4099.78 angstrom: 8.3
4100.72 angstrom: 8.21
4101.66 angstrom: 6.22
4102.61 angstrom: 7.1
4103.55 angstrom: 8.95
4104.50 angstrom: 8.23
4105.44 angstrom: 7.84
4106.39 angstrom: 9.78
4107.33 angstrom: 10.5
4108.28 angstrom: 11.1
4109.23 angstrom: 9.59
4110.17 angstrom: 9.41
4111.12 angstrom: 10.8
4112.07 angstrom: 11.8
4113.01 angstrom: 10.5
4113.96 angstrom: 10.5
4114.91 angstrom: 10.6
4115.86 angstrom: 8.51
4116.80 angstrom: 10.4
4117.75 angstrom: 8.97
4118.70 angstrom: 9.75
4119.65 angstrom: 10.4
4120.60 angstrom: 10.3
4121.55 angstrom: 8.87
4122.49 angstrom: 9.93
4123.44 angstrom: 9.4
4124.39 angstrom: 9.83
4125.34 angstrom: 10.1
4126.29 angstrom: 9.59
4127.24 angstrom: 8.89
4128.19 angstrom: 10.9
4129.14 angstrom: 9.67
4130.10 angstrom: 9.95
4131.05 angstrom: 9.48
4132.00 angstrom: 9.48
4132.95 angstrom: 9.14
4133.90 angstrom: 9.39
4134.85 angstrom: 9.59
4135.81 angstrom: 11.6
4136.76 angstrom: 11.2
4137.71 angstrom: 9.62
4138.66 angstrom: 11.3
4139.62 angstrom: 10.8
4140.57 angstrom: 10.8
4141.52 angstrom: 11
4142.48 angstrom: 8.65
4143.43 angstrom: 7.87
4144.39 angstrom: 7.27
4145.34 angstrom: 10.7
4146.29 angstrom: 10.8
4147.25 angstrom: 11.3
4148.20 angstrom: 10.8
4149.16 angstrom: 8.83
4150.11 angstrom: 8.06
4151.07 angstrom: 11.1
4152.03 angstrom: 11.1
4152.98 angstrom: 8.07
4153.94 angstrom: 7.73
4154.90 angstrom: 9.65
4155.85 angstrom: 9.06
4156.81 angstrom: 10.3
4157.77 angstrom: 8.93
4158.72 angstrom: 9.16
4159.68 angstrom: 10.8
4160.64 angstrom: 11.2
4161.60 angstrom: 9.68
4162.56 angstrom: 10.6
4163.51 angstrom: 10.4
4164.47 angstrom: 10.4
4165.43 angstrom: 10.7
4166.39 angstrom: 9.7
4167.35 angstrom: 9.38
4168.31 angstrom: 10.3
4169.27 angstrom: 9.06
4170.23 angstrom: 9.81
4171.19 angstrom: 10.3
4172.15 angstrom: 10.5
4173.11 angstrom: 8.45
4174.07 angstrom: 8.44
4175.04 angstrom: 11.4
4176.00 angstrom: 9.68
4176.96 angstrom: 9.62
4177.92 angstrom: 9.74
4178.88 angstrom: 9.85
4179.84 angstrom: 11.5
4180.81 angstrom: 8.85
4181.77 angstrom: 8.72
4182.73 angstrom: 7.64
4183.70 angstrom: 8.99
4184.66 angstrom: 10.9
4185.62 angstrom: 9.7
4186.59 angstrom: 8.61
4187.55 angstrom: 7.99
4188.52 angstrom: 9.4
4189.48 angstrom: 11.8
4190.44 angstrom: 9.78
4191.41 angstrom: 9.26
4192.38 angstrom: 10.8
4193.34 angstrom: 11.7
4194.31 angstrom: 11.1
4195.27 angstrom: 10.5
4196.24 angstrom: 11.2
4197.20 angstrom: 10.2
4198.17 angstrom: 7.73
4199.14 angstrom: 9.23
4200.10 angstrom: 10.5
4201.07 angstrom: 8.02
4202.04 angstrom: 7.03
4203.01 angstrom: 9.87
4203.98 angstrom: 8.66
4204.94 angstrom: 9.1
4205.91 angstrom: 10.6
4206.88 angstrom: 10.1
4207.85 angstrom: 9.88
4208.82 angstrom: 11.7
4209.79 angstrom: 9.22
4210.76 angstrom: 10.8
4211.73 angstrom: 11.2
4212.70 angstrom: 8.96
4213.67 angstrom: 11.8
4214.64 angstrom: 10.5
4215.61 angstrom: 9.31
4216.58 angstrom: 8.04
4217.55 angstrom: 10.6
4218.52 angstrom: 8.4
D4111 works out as 1.0 angstrom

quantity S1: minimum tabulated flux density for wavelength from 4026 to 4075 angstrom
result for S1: 4.99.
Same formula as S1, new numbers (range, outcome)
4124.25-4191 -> 7.27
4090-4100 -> 8.3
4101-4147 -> 6.22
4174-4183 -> 7.64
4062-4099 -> 6.73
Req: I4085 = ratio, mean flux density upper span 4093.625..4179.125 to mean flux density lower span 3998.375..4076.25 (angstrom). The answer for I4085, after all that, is 1.0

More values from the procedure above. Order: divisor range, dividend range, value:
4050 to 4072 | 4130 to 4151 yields 1.03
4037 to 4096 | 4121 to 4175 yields 1.01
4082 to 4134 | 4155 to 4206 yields 1.00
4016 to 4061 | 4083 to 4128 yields 1.02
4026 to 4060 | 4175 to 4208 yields 1.02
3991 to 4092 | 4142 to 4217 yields 1.01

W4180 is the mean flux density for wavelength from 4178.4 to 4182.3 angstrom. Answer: 9.71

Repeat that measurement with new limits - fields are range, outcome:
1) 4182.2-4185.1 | 9.14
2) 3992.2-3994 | 10.9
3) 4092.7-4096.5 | 10.6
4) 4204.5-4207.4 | 9.93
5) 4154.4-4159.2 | 9.42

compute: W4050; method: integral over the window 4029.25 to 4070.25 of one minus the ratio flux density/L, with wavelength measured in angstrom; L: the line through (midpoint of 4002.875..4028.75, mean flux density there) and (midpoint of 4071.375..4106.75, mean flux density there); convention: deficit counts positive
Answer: 0.85 angstrom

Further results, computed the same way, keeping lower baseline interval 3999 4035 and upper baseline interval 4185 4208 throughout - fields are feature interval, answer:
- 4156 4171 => -0.5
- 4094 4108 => 0.9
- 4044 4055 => 0.9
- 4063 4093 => -0.5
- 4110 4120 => -0.6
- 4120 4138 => -0.4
